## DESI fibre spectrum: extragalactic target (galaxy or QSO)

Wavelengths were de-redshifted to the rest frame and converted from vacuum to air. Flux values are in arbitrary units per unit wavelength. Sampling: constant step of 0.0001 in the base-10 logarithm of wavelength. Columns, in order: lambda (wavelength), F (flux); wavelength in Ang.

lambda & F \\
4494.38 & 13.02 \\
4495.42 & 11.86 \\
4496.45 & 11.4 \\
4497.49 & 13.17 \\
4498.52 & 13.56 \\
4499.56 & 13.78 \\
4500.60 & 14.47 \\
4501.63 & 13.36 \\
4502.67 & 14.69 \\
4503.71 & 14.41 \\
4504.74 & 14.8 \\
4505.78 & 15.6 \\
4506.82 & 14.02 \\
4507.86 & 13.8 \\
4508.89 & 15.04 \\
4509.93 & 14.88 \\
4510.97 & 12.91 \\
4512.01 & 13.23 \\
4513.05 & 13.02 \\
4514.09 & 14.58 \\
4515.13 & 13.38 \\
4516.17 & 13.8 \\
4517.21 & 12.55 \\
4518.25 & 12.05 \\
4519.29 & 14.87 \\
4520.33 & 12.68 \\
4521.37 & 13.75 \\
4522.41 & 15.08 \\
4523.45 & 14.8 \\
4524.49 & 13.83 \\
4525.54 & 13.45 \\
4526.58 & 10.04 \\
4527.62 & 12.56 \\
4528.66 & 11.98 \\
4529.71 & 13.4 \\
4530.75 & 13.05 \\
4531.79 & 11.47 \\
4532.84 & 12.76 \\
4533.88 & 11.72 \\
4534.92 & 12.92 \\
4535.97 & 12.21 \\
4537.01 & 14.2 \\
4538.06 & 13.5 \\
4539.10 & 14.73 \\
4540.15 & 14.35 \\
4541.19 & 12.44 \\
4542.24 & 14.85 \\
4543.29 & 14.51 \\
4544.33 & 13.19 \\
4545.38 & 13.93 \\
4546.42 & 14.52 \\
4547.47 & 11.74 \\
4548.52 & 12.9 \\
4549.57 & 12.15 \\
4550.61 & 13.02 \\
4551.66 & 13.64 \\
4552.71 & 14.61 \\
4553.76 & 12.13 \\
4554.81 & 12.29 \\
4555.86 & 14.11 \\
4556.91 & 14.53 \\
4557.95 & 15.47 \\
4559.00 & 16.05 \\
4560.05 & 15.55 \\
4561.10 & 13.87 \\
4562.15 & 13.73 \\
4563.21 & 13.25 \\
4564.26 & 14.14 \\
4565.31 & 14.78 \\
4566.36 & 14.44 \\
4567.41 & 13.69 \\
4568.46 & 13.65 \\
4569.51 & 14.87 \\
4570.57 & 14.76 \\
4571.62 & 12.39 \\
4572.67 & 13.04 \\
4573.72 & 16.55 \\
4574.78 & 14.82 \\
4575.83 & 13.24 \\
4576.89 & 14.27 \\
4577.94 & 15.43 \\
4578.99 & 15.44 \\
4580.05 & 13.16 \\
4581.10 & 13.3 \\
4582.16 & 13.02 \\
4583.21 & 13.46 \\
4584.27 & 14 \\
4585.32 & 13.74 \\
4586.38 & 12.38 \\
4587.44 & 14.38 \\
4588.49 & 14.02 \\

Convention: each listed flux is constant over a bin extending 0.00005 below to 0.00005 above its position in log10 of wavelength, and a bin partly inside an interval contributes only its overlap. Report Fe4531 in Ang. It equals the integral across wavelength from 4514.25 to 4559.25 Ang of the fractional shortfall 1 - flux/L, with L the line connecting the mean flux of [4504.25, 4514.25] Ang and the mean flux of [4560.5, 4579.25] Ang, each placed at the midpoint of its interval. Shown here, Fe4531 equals 2.6 Ang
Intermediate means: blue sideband 14.2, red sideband 14.2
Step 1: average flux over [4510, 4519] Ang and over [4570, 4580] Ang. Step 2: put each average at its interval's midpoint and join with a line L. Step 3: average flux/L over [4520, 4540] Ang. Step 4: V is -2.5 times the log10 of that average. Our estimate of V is 0.04 mag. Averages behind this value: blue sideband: 13.3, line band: 13.1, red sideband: 14.4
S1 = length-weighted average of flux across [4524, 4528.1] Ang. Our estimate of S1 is 12.4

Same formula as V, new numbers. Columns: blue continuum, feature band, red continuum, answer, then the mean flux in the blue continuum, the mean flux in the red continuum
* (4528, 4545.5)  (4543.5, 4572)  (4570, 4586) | -0.02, 13.2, 14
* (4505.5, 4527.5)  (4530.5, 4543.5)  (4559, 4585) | 0.05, 13.6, 14.2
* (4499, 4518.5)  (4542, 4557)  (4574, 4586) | 0.04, 13.9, 14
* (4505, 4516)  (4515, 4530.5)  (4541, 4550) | 0.05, 14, 13.4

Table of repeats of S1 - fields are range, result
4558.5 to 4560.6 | 15.8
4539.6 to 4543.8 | 14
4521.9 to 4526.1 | 14.2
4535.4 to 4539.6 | 13.6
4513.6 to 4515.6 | 14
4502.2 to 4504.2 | 14.5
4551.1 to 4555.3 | 13.2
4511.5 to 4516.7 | 13.6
